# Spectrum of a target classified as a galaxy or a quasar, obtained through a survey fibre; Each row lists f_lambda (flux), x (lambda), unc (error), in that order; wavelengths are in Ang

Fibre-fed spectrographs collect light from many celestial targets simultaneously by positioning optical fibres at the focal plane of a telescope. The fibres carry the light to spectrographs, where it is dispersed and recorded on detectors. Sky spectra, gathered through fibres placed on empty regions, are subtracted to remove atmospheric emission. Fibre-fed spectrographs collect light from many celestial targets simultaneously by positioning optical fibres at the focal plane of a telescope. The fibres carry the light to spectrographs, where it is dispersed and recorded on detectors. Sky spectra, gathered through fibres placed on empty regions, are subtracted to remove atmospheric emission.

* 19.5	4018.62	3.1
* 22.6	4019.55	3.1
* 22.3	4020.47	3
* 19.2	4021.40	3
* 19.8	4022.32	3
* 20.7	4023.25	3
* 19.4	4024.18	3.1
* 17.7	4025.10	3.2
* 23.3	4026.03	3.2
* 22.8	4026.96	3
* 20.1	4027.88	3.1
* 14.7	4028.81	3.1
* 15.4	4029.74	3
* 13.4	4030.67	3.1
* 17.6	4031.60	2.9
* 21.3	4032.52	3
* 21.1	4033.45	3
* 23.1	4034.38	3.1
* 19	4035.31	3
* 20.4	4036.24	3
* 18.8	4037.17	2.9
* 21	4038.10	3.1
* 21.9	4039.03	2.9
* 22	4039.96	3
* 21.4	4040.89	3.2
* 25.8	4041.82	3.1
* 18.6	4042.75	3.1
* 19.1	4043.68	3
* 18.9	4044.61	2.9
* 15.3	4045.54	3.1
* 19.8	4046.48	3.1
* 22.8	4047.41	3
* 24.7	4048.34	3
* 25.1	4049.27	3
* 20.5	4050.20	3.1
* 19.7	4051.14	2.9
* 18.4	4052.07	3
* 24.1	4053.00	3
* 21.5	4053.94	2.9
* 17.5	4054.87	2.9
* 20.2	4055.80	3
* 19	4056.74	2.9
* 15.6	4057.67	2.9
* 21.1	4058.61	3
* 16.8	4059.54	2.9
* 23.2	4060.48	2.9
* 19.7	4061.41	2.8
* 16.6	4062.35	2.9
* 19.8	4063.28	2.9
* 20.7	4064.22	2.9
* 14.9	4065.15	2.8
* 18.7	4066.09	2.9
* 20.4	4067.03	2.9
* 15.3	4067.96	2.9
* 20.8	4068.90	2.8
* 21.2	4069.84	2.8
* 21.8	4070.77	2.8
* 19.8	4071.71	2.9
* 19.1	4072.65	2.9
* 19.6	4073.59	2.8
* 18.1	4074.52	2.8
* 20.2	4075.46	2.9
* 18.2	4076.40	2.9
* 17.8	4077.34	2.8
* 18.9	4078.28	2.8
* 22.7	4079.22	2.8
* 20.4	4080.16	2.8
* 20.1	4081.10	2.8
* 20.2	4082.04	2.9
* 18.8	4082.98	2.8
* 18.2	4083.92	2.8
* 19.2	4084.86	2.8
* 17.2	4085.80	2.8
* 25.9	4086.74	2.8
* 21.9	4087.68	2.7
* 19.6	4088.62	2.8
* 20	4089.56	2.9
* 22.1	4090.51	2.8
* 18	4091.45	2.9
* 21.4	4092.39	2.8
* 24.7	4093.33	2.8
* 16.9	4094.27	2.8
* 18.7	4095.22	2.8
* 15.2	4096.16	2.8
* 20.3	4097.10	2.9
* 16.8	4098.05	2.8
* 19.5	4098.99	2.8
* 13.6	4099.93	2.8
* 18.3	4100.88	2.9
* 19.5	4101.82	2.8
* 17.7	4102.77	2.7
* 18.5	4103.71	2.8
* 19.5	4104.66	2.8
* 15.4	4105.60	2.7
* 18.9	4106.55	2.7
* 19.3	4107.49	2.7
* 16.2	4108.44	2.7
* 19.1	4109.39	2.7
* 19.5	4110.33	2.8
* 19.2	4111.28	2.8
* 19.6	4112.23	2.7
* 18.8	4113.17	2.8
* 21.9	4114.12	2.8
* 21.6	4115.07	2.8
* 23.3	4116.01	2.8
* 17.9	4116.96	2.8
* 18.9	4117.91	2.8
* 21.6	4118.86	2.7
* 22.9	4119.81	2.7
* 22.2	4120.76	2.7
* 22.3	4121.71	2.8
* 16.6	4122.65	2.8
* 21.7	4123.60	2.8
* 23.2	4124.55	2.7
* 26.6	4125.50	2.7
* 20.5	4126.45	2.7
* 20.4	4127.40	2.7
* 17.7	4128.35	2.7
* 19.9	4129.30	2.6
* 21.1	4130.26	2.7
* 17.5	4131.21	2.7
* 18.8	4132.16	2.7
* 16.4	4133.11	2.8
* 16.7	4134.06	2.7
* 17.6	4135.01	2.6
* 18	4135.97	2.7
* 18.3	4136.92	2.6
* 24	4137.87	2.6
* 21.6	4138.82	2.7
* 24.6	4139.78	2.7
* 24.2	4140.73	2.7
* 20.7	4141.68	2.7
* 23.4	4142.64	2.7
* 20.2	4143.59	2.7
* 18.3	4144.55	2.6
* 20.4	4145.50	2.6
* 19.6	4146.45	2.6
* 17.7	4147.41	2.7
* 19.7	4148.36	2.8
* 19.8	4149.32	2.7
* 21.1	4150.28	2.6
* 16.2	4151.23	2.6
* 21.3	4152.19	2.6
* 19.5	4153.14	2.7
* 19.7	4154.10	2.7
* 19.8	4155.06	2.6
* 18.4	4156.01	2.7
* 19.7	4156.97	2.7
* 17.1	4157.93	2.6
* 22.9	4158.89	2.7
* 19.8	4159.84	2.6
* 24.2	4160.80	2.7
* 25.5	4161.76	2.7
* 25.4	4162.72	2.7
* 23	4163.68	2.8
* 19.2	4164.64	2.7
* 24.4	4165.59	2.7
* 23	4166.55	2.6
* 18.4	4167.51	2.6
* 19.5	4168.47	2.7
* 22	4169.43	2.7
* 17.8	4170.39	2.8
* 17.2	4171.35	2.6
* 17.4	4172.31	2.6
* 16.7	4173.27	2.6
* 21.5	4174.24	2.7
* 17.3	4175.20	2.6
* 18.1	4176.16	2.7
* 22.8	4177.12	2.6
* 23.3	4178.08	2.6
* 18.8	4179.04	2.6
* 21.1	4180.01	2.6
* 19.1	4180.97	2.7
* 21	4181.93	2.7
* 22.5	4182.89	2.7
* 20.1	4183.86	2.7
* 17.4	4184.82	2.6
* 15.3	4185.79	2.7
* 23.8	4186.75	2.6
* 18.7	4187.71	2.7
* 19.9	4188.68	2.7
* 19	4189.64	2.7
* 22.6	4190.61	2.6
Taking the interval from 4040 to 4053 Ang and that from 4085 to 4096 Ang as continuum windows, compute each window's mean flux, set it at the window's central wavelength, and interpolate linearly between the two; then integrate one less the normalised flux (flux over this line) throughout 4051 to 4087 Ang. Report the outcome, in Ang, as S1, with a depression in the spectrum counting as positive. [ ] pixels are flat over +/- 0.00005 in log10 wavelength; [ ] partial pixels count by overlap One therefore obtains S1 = 2.0 Ang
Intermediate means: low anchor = 20.9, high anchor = 20.4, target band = 19.5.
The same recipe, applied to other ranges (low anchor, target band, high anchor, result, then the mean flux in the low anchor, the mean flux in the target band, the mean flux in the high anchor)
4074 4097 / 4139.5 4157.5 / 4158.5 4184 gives 0.3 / 19.8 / 20.2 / 20.8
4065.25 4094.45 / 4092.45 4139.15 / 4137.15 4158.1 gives 1.5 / 19.9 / 19.5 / 20.3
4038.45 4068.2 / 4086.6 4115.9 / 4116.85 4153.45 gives 1.3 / 20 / 19.3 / 20.3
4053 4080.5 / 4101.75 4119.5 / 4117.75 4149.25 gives 0.7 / 19.4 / 19.3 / 20.4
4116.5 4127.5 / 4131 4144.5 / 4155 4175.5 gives 0.5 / 21.3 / 20.1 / 20.5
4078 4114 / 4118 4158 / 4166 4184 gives -1.2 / 19.2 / 20.2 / 19.9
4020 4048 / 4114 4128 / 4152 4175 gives -0.7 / 19.9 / 21.4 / 20.5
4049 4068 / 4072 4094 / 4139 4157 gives -0.4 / 19.5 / 20.1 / 20.3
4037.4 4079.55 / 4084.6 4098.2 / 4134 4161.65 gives 0.1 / 19.9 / 19.9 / 20.3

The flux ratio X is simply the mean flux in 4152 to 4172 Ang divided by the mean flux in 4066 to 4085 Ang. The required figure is 1.1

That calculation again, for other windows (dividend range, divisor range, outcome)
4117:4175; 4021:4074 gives 1.03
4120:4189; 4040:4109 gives 1.04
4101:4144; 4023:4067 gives 1.01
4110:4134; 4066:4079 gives 1.05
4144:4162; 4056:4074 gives 1.04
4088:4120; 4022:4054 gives 0.95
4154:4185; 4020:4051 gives 1.01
